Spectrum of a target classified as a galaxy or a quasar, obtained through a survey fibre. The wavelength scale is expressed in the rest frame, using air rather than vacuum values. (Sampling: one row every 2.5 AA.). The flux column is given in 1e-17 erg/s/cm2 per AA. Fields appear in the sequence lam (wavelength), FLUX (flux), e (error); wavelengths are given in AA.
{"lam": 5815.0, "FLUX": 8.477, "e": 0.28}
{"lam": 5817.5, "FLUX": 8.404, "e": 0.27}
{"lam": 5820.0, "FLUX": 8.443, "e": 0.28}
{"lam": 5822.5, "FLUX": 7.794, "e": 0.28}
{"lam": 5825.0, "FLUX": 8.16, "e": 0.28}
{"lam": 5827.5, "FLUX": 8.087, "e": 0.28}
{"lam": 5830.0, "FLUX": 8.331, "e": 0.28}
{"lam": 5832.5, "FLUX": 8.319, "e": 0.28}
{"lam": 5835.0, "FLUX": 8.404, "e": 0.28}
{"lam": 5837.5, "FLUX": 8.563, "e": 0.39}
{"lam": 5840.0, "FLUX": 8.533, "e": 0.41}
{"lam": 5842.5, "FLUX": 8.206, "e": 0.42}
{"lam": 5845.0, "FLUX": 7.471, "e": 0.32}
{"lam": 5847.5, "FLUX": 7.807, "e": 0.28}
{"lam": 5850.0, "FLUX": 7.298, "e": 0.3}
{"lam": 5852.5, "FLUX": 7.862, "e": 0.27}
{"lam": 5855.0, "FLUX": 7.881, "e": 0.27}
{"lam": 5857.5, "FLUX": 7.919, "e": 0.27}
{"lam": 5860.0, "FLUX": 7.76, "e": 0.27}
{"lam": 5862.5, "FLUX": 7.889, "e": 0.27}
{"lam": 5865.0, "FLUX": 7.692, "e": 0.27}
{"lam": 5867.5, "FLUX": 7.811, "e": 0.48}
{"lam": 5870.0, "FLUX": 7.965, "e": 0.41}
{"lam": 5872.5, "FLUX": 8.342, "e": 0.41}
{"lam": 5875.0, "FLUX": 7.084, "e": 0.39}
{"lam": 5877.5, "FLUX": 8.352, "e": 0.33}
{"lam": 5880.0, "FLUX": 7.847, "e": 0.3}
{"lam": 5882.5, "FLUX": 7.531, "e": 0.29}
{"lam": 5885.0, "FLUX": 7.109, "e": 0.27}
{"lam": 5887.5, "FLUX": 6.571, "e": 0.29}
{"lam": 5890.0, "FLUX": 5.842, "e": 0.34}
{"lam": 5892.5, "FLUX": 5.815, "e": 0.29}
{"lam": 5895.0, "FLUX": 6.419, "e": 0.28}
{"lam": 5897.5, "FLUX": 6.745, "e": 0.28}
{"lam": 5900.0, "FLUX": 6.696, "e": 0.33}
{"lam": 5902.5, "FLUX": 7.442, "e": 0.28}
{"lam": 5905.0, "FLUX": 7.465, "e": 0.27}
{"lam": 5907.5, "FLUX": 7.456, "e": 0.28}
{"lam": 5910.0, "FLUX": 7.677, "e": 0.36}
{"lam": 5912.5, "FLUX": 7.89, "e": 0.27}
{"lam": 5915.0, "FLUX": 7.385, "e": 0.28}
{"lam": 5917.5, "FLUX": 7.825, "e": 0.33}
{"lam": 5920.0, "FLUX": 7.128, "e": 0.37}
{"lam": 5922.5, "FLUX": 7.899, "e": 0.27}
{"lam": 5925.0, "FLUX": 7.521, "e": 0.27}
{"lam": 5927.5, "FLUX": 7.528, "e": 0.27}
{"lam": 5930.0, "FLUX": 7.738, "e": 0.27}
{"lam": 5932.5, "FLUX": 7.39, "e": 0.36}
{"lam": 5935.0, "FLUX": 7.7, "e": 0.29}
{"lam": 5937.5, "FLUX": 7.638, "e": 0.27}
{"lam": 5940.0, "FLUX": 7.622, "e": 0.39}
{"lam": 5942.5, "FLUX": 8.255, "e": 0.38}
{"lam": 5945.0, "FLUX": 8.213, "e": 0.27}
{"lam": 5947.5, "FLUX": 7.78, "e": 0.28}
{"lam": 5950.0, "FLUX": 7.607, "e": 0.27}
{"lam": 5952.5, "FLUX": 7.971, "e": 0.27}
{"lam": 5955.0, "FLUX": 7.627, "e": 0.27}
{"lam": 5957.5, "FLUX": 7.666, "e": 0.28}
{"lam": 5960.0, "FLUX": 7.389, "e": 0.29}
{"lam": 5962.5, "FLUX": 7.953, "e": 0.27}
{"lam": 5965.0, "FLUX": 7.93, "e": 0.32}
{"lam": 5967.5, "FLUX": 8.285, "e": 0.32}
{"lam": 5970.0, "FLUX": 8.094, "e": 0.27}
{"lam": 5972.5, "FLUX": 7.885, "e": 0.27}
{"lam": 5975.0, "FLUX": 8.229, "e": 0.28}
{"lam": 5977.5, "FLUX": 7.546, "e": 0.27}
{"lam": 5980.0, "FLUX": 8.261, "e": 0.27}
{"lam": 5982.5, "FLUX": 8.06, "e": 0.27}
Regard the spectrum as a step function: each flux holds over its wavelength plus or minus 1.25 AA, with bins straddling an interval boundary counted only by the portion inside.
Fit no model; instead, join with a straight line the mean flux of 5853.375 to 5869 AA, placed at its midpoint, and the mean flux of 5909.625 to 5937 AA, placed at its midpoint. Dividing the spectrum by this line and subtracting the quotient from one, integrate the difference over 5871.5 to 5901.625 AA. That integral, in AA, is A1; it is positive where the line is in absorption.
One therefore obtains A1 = 2.8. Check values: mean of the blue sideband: 7.83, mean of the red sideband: 7.61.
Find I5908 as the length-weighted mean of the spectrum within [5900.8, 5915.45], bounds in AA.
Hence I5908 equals 7.54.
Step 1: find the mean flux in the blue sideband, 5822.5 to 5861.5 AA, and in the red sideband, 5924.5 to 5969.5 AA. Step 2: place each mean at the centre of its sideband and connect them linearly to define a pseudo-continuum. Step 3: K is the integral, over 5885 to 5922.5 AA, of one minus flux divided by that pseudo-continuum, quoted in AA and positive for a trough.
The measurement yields 3.9 AA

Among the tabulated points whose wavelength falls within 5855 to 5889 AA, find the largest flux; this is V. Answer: 8.352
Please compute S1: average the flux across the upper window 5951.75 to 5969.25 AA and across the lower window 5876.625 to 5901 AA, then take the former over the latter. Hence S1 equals 1.14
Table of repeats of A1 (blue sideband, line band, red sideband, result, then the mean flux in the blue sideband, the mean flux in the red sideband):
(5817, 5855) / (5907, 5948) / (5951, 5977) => 1.3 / 8.1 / 7.89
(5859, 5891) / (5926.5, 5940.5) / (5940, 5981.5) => 0.3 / 7.53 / 7.91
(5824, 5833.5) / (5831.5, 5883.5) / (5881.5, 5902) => -3.2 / 8.22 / 6.61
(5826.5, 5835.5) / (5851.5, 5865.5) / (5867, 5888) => 0.1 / 8.28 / 7.65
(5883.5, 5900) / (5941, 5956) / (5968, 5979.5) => -0.8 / 6.45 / 7.98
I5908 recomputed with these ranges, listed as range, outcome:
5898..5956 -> 7.62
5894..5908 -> 7.03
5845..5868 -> 7.75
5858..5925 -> 7.38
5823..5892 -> 7.78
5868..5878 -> 7.9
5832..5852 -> 8.06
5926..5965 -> 7.74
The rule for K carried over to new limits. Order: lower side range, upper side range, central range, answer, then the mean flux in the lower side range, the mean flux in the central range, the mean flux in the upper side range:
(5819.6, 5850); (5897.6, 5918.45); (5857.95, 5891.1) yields 0.9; 8.13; 7.54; 7.43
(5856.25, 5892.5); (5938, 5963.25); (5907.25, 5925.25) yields 0.1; 7.49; 7.61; 7.8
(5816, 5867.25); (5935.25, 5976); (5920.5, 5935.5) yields 0.6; 8.04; 7.6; 7.88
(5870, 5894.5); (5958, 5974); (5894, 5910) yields 0.6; 7.18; 7.1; 7.92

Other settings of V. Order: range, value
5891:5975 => 8.285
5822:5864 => 8.563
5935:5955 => 8.255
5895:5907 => 7.465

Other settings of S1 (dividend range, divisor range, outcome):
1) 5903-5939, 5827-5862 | 0.94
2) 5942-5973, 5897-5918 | 1.07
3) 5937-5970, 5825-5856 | 0.97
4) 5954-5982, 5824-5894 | 1.02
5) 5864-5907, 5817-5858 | 0.89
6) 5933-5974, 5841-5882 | 1.00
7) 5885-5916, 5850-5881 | 0.89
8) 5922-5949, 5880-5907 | 1.13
